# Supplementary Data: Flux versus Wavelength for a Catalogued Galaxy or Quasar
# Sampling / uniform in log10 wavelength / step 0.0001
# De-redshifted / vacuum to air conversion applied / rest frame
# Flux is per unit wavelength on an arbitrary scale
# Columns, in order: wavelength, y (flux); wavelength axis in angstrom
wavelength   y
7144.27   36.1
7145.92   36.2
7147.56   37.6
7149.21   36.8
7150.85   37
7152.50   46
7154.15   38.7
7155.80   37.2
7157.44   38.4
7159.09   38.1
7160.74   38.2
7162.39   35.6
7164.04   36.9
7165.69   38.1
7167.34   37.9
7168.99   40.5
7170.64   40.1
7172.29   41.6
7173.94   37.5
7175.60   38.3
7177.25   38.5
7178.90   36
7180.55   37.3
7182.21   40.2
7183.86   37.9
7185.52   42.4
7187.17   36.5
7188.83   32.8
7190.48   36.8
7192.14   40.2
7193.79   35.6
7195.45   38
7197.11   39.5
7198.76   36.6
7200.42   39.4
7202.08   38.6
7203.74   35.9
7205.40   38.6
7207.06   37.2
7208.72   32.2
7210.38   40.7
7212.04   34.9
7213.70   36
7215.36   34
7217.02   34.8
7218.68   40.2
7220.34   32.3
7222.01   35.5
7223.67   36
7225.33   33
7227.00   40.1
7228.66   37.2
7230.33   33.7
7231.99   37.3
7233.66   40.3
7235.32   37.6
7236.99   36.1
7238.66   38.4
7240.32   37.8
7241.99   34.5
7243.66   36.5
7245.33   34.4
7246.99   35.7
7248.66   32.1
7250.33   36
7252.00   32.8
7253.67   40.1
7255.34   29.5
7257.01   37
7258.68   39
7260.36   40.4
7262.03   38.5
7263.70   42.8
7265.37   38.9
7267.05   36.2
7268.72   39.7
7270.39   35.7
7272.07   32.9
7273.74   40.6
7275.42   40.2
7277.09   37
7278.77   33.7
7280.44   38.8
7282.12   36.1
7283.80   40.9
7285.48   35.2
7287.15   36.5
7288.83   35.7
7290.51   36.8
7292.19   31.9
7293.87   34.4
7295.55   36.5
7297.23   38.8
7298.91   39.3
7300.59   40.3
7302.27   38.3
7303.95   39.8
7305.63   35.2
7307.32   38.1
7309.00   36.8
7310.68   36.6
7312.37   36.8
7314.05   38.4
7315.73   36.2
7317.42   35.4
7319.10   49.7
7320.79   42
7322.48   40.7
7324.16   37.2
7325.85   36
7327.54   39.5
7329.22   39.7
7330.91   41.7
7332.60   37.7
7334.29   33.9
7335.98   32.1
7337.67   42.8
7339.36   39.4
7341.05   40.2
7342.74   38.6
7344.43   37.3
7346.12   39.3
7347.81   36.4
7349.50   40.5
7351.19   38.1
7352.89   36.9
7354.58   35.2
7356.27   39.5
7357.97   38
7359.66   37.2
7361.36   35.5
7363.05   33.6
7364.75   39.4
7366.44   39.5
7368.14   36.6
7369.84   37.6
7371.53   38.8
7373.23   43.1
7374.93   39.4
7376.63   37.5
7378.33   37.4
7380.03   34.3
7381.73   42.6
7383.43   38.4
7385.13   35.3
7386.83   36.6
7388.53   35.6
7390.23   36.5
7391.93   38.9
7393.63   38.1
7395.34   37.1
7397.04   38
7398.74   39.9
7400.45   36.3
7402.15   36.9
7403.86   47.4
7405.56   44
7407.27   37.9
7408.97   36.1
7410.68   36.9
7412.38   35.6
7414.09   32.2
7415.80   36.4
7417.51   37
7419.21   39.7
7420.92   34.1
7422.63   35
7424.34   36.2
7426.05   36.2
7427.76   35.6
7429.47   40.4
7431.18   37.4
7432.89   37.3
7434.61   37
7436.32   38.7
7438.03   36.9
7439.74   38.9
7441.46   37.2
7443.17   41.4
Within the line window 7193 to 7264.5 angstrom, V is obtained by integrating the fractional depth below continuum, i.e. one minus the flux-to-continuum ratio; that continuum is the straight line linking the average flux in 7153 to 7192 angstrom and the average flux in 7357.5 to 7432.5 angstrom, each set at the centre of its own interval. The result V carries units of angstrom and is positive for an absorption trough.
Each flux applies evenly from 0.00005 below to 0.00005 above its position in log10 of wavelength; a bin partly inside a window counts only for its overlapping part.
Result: 2.6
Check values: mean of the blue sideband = 38.2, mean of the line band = 36.7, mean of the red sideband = 37.6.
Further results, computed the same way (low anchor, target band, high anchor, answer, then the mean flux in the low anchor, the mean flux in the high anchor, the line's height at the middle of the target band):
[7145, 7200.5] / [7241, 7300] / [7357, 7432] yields 1.9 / 38.2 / 37.6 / 37.9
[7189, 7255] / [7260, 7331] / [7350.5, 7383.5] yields -1.5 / 36.5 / 37.9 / 37.2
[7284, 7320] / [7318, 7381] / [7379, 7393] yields -1.7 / 37.5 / 37.3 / 37.4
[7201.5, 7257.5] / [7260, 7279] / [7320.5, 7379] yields -0.7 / 36.1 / 38.2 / 36.8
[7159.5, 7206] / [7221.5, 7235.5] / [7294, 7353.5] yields 0.5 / 38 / 38.4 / 38.2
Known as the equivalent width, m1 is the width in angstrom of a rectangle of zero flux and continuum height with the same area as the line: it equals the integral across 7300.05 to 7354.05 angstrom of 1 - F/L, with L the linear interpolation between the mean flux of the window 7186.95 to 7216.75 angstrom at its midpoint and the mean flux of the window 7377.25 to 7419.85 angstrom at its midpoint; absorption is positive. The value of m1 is -1.46 angstrom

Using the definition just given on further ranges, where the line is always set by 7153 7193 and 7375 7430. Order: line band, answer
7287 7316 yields 0.59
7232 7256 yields 1.30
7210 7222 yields 0.68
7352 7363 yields 0.25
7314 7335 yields -0.77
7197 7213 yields 0.36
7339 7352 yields -0.35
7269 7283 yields 0.33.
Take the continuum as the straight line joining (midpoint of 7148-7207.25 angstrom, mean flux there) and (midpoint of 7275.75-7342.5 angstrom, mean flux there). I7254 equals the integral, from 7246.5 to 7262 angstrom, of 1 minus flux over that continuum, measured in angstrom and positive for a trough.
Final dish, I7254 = 0.82 angstrom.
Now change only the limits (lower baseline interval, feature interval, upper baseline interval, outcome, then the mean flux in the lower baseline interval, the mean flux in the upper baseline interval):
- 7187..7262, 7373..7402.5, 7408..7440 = -0.9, 36.5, 36.7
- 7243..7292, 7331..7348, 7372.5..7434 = -0.3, 36.8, 37.7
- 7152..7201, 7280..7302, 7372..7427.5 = 0.6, 38.3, 37.7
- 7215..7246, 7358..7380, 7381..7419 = -0.1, 36.3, 37.9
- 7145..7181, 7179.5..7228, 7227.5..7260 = 0.3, 38.3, 36.2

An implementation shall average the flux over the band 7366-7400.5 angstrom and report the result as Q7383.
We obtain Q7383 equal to 38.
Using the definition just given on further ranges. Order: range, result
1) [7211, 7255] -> 36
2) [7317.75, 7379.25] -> 38.5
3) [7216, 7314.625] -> 36.9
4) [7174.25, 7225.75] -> 37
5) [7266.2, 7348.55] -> 37.8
